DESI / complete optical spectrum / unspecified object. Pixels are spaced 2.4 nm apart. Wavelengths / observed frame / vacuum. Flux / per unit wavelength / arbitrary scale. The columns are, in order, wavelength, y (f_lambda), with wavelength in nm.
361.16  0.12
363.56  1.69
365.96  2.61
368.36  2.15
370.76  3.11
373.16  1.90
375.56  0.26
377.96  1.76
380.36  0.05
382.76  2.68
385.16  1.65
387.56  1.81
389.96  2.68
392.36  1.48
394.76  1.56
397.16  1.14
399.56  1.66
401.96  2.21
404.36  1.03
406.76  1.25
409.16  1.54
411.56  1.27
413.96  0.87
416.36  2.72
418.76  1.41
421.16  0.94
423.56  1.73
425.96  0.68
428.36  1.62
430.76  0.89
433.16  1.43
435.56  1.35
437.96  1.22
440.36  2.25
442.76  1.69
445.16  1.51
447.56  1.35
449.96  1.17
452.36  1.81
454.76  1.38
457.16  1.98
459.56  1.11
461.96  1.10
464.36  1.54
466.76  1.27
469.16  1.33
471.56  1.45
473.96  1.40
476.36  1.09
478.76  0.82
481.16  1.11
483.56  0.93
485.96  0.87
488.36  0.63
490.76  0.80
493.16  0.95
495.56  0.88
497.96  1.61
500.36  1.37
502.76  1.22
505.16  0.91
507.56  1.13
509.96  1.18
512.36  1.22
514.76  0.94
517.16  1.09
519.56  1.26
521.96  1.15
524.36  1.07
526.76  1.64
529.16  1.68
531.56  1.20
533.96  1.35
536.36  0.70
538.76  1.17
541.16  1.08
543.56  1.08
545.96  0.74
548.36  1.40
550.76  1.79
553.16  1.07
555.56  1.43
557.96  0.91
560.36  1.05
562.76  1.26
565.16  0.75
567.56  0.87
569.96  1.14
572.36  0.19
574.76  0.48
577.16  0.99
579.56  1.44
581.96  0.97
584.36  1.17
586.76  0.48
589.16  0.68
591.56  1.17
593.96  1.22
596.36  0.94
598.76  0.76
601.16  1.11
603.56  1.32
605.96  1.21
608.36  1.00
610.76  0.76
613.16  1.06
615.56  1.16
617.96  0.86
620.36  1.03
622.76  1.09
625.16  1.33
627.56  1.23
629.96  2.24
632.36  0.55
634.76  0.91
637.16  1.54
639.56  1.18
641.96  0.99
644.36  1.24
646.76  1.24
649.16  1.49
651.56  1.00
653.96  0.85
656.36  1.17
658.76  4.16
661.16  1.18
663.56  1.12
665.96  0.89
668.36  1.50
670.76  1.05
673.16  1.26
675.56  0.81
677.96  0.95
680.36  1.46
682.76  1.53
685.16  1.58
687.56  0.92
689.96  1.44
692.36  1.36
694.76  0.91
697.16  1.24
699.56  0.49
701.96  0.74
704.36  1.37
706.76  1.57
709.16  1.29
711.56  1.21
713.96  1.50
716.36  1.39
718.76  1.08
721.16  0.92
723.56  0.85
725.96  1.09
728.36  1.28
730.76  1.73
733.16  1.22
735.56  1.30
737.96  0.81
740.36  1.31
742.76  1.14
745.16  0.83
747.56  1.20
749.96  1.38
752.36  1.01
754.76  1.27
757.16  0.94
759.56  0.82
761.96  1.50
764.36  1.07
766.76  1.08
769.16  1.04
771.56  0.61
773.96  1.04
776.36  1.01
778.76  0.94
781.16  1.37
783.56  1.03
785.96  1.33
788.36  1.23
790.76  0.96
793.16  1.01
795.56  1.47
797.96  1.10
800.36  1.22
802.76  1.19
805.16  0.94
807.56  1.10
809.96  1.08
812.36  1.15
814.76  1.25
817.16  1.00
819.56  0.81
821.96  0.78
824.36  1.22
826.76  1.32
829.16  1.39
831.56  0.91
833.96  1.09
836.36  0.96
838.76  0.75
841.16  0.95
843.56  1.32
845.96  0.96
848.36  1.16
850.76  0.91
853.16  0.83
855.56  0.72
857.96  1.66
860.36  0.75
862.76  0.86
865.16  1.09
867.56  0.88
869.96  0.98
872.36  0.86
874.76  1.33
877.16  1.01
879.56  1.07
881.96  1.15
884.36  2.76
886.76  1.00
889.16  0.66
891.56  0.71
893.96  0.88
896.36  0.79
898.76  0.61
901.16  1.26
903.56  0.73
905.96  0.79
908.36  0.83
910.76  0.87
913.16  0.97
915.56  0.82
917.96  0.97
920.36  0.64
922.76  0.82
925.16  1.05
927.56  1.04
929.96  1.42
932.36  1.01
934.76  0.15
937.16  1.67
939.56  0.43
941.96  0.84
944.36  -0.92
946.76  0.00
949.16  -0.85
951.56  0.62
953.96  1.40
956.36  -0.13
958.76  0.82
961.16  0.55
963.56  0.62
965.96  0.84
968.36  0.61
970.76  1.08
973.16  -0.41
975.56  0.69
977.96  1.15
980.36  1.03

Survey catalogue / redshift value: 0.77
